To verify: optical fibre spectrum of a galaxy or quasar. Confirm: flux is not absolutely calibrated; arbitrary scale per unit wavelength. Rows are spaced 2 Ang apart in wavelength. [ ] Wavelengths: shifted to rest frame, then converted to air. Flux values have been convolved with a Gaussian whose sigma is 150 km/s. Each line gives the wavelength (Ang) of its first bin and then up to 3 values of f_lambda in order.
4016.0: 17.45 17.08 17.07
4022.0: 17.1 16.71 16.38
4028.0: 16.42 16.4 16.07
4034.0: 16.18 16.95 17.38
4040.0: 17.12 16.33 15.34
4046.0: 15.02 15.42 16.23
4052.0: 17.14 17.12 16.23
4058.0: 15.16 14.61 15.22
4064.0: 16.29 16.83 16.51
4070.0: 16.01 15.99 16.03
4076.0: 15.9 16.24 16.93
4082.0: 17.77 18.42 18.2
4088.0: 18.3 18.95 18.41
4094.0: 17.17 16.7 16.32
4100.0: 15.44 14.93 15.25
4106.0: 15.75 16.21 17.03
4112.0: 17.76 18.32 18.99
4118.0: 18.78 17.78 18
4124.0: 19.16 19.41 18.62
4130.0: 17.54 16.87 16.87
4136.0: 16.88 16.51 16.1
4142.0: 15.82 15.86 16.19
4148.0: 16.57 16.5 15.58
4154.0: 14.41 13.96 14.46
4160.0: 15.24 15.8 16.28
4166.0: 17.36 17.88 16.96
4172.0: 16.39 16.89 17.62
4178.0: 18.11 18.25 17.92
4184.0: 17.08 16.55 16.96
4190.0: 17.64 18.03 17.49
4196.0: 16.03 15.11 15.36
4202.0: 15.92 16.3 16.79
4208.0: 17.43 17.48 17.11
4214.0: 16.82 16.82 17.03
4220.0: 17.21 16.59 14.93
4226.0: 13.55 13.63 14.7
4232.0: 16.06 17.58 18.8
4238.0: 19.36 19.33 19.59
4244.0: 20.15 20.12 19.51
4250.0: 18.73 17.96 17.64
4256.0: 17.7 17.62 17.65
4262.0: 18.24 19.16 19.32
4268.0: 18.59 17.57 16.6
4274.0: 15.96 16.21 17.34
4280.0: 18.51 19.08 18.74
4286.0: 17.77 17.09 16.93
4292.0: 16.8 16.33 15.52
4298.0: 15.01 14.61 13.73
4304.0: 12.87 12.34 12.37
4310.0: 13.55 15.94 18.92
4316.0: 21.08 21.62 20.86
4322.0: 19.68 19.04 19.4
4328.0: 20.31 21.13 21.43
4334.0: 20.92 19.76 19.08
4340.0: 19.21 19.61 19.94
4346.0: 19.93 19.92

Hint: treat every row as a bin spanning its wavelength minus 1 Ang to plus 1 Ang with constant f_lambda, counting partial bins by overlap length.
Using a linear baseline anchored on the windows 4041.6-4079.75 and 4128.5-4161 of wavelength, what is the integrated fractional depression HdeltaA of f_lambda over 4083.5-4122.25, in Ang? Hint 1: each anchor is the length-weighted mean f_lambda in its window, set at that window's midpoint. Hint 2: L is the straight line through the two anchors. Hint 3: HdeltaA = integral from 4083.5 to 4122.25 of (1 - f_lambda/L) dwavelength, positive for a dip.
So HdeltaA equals -3.2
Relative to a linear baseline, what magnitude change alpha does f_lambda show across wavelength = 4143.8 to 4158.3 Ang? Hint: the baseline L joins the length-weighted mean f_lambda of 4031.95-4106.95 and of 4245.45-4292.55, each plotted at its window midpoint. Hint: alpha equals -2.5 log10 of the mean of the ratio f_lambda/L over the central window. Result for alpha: 0.11 mag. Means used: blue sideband 16.5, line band 15.5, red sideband 17.9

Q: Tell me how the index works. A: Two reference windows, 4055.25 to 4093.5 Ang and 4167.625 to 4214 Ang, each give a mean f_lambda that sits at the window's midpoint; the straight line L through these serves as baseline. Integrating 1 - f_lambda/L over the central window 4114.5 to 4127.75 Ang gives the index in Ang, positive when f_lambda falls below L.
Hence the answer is -1.43 Ang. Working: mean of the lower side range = 16.7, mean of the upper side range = 17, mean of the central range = 18.7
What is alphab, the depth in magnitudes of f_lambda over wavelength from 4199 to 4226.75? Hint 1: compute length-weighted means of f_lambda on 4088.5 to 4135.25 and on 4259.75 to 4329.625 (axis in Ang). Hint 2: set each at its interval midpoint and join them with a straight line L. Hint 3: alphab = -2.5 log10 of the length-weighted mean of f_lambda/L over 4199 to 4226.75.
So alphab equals 0.061 mag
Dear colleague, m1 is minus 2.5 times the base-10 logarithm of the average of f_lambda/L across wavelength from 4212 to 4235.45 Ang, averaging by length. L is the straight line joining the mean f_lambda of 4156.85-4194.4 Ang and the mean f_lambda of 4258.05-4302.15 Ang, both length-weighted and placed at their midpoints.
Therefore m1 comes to 0.07 mag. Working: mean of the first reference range 17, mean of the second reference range 17.2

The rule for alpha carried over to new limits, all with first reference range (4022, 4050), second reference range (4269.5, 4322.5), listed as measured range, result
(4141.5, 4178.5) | 0.02 mag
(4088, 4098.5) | -0.08 mag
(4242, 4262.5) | -0.12 mag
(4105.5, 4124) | -0.08 mag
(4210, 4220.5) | -0.03 mag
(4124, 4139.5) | -0.07 mag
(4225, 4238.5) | 0.03 mag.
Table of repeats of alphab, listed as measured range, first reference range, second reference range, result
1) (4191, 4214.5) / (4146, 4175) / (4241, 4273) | 0.030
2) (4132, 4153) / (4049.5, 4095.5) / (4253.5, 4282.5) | 0.053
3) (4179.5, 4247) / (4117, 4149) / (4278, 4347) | 0.034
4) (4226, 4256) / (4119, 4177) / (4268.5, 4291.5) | -0.043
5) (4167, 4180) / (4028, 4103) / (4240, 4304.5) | -0.021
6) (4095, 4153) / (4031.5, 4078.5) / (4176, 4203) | -0.025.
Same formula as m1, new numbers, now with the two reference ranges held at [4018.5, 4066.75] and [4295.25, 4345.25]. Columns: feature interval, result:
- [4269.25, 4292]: 0.02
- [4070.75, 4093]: -0.05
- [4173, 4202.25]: 0.01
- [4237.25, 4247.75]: -0.13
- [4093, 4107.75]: 0.05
